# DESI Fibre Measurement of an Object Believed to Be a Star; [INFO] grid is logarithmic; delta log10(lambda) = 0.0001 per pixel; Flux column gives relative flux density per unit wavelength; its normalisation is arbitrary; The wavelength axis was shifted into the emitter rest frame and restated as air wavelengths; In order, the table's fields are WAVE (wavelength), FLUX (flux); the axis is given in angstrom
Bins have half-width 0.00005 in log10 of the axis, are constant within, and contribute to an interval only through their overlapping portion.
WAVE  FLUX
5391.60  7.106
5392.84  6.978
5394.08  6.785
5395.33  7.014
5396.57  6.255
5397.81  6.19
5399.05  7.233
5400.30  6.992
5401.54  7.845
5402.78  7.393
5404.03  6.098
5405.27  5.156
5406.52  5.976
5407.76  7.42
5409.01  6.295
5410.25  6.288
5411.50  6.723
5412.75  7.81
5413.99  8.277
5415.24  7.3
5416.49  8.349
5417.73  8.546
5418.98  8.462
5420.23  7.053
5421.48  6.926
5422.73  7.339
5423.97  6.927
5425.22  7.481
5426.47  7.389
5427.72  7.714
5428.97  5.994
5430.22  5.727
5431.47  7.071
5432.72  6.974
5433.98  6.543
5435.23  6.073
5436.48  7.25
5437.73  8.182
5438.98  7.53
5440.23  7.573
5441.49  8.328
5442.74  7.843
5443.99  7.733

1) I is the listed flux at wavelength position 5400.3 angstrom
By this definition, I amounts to 6.992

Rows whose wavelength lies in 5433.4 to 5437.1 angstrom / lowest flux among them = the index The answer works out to 6.073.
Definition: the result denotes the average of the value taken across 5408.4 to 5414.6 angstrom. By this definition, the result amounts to 7.08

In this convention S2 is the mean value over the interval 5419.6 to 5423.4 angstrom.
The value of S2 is 7.11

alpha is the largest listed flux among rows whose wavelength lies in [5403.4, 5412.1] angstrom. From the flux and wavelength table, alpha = 7.42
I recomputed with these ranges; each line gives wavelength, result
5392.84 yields 6.978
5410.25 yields 6.288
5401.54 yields 7.845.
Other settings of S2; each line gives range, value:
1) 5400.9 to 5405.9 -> 6.63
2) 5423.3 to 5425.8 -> 7.22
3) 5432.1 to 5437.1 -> 6.7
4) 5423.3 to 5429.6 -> 7.11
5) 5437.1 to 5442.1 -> 7.9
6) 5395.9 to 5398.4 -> 6.25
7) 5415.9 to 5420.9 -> 8.09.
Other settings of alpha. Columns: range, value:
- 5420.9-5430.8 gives 7.714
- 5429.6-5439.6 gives 8.182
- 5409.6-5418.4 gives 8.546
